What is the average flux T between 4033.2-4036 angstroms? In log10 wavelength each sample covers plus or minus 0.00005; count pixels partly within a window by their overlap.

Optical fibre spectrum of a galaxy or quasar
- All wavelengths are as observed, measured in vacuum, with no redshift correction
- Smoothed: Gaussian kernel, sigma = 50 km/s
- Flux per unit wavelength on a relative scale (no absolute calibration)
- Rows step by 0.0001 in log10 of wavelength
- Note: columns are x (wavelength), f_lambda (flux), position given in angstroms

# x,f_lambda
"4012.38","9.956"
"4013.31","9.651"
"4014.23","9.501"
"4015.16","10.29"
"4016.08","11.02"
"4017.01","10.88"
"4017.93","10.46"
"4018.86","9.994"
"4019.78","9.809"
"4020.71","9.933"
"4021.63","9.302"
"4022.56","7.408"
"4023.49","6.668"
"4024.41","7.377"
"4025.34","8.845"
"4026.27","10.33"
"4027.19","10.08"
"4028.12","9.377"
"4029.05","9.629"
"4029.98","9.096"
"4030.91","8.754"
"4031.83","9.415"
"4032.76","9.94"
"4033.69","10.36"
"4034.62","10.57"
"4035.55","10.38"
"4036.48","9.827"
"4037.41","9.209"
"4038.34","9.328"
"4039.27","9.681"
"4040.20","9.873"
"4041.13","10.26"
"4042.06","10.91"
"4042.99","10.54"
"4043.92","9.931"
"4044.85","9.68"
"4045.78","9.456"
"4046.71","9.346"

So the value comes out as 10.4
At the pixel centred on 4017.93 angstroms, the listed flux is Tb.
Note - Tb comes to 10.46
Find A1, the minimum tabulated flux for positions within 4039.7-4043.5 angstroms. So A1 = 9.873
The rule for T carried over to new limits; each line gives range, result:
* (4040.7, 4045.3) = 10.3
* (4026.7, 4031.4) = 9.41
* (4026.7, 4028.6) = 9.75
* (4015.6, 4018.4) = 10.8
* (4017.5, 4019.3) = 10.2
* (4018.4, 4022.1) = 9.77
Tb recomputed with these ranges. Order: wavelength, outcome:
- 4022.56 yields 7.408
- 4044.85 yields 9.68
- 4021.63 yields 9.302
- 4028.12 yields 9.377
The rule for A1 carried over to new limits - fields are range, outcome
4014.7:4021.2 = 9.809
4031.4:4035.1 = 9.415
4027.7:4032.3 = 8.754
